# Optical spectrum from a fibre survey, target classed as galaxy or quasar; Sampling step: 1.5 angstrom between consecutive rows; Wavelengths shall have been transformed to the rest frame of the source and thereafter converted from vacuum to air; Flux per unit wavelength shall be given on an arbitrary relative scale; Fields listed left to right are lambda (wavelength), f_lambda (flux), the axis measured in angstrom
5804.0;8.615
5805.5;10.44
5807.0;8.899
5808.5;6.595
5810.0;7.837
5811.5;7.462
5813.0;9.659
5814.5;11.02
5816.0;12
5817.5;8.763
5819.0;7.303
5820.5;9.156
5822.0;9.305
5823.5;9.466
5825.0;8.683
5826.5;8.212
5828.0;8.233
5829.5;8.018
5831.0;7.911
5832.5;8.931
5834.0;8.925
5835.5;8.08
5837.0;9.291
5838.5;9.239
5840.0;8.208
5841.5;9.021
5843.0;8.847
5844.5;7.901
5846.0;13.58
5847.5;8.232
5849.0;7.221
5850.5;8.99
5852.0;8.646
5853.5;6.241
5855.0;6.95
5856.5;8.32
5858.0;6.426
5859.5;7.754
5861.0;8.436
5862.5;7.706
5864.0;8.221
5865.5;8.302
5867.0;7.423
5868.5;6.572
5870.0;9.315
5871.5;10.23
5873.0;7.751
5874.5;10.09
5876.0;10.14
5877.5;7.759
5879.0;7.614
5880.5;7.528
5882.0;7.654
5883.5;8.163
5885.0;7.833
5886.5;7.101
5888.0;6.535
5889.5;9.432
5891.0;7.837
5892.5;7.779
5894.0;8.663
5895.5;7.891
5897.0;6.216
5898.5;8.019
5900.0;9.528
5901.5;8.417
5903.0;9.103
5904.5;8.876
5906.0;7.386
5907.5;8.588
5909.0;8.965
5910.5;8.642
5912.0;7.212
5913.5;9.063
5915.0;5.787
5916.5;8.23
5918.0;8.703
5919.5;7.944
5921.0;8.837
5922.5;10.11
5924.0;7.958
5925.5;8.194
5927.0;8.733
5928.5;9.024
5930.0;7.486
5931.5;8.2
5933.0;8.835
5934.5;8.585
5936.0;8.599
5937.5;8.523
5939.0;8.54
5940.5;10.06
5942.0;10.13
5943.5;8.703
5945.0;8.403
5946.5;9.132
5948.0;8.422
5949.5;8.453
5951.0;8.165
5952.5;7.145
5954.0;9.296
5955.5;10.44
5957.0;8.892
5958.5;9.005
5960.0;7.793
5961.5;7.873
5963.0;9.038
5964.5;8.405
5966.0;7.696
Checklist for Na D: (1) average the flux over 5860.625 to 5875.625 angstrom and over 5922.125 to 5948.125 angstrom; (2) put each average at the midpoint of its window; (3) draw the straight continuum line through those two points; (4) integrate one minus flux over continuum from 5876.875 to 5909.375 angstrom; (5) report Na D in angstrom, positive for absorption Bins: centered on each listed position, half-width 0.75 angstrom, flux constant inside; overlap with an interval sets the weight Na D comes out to 2.01 angstrom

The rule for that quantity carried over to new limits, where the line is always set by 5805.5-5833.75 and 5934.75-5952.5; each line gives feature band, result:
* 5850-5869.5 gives 2.4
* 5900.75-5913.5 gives 0.5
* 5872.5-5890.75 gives 1.3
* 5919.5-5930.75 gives 0.2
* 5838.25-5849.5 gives -0.4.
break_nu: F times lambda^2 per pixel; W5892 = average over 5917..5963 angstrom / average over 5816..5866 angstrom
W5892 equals 1.1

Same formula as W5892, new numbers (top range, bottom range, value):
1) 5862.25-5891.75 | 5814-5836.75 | 0.93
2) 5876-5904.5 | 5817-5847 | 0.93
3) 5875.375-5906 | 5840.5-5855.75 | 0.96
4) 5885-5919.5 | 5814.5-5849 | 0.92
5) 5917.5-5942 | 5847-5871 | 1.14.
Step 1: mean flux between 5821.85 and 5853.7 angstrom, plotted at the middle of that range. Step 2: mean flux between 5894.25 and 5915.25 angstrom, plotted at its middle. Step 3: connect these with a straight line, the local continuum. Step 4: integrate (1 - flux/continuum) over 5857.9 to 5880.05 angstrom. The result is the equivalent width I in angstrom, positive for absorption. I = 0.46 angstrom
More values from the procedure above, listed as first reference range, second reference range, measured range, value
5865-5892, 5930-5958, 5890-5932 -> 1.0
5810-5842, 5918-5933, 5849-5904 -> 4.0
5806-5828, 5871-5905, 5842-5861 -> 0.7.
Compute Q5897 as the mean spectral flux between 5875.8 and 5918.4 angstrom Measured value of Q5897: 8.06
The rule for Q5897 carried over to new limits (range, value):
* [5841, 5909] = 8.23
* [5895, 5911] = 8.33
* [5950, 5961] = 8.65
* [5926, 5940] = 8.53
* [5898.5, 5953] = 8.52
